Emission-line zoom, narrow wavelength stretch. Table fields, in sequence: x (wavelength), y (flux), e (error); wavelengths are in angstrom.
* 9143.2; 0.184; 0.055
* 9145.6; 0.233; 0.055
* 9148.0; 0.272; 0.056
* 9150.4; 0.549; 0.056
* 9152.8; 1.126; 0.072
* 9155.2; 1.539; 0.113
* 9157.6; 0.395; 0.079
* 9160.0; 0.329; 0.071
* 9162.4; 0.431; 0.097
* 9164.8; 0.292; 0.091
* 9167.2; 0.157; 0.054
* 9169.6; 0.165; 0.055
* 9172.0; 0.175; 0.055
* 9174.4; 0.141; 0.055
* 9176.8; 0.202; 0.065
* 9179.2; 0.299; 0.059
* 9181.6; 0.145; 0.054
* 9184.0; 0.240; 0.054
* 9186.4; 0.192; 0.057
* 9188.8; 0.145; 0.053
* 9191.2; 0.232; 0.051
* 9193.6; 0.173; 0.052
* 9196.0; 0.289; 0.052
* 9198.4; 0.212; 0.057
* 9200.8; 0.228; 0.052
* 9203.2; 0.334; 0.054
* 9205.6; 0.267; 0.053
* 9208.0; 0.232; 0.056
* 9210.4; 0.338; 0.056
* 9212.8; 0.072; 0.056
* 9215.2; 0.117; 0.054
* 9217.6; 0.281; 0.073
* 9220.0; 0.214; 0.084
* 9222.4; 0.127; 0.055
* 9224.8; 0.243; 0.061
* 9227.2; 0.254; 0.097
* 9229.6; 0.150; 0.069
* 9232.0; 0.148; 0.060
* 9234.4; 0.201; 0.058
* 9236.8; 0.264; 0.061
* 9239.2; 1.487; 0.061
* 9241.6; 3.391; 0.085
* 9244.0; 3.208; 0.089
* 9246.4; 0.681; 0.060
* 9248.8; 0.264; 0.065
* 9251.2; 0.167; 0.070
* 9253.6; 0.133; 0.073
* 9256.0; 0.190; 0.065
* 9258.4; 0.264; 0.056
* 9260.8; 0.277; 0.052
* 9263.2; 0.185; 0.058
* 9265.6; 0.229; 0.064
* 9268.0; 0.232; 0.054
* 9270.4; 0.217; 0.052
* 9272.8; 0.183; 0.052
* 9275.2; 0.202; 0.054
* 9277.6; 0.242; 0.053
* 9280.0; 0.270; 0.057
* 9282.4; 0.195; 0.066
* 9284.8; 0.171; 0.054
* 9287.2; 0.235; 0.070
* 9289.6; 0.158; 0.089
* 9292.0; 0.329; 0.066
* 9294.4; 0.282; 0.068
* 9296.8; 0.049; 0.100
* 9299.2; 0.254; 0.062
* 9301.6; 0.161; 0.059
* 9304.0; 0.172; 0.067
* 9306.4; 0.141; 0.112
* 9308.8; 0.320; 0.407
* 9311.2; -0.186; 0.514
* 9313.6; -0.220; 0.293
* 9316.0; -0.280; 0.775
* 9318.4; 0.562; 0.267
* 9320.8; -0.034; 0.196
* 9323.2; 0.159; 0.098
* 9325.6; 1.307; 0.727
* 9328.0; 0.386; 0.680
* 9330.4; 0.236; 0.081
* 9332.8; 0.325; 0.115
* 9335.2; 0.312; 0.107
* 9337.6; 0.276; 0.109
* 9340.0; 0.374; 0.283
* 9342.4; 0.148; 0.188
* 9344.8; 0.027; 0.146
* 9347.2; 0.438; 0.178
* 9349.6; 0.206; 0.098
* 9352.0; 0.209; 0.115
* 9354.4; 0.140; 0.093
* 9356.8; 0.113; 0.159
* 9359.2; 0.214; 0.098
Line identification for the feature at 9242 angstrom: [O III]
